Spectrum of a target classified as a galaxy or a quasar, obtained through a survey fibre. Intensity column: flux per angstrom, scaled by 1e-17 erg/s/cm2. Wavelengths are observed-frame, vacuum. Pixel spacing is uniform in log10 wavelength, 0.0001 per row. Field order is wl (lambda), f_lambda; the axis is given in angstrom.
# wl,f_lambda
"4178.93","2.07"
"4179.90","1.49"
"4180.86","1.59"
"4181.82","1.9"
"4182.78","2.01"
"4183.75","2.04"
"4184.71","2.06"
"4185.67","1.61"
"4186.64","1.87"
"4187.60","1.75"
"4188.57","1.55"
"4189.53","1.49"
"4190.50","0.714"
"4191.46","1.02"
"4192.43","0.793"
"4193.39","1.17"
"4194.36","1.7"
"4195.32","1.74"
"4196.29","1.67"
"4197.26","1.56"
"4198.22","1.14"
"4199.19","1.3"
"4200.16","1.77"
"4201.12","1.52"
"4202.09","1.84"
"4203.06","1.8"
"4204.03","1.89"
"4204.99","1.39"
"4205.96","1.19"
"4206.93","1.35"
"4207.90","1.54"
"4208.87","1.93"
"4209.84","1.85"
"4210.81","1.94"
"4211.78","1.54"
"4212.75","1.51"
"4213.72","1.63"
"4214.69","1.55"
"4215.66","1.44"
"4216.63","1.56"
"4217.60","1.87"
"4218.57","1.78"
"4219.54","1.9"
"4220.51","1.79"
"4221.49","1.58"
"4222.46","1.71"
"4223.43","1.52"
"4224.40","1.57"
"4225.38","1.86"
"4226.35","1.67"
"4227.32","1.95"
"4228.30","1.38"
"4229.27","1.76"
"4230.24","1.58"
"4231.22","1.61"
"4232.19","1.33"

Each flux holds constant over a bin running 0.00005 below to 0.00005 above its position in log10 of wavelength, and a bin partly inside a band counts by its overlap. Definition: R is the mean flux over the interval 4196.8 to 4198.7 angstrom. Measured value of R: 1.35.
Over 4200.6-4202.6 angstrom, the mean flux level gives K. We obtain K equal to 1.69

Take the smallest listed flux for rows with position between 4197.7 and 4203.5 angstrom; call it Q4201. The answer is 1.14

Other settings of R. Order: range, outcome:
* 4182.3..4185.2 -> 2.04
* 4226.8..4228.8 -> 1.67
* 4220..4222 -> 1.68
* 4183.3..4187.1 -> 1.89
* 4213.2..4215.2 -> 1.59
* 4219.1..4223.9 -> 1.7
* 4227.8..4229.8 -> 1.57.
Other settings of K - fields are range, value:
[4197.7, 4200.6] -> 1.4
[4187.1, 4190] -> 1.6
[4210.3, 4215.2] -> 1.63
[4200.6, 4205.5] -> 1.69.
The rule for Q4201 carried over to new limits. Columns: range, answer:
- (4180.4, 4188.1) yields 1.59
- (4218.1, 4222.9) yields 1.58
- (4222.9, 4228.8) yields 1.38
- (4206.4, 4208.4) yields 1.35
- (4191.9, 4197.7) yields 0.793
